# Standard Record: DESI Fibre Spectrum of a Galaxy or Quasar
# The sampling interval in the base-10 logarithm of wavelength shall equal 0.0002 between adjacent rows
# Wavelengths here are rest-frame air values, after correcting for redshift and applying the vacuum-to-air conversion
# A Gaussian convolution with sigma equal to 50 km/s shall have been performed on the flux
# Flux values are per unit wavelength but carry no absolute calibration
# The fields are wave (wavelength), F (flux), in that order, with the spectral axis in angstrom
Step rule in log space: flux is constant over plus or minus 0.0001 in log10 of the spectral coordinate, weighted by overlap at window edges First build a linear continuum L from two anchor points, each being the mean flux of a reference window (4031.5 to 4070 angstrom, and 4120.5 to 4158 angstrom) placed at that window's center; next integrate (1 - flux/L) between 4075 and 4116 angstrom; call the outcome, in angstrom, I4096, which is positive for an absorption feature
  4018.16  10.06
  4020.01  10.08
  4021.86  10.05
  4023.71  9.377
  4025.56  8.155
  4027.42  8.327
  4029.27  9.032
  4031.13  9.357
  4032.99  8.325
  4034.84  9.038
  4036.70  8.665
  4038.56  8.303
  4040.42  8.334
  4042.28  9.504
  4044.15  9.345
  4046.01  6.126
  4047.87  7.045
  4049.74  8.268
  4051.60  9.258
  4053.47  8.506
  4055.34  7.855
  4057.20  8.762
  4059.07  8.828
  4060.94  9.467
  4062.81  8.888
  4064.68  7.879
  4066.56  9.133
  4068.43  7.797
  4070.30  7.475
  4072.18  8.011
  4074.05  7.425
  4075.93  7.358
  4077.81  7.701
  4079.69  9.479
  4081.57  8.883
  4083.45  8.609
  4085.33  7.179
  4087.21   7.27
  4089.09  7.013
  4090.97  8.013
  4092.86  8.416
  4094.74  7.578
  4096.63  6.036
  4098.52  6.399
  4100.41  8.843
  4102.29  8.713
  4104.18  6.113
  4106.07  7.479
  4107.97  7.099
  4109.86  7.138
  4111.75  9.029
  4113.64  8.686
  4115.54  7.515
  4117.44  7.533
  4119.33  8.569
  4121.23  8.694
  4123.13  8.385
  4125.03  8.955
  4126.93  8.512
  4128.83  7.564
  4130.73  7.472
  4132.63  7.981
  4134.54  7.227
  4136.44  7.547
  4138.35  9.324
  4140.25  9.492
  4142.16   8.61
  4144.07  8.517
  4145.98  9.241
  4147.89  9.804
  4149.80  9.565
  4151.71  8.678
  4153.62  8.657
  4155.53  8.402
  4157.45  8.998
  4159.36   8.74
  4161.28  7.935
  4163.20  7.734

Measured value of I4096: 3.7 angstrom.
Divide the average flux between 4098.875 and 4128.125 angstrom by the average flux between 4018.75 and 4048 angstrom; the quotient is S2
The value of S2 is 0.9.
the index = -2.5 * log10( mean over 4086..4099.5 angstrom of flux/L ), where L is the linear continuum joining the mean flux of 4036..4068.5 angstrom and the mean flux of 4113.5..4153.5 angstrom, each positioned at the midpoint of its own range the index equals 0.17 mag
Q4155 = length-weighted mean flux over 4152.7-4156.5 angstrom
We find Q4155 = 8.52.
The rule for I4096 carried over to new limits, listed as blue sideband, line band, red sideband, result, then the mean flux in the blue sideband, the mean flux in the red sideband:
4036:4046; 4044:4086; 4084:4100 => -1.2 angstrom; 8.58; 7.32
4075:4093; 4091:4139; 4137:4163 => 3.0 angstrom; 7.97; 8.86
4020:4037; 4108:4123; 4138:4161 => 1.4 angstrom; 9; 8.96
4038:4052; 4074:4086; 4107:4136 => 0.0 angstrom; 8.23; 8.01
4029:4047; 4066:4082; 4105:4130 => 0.5 angstrom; 8.58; 8.07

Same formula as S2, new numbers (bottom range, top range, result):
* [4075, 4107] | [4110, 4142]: 1.07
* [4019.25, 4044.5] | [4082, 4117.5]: 0.85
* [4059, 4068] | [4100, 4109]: 0.86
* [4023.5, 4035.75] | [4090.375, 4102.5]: 0.87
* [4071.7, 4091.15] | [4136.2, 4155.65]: 1.14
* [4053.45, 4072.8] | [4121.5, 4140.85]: 0.98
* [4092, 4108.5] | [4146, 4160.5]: 1.21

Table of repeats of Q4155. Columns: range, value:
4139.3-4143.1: 9.05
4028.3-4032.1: 9.17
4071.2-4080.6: 7.98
